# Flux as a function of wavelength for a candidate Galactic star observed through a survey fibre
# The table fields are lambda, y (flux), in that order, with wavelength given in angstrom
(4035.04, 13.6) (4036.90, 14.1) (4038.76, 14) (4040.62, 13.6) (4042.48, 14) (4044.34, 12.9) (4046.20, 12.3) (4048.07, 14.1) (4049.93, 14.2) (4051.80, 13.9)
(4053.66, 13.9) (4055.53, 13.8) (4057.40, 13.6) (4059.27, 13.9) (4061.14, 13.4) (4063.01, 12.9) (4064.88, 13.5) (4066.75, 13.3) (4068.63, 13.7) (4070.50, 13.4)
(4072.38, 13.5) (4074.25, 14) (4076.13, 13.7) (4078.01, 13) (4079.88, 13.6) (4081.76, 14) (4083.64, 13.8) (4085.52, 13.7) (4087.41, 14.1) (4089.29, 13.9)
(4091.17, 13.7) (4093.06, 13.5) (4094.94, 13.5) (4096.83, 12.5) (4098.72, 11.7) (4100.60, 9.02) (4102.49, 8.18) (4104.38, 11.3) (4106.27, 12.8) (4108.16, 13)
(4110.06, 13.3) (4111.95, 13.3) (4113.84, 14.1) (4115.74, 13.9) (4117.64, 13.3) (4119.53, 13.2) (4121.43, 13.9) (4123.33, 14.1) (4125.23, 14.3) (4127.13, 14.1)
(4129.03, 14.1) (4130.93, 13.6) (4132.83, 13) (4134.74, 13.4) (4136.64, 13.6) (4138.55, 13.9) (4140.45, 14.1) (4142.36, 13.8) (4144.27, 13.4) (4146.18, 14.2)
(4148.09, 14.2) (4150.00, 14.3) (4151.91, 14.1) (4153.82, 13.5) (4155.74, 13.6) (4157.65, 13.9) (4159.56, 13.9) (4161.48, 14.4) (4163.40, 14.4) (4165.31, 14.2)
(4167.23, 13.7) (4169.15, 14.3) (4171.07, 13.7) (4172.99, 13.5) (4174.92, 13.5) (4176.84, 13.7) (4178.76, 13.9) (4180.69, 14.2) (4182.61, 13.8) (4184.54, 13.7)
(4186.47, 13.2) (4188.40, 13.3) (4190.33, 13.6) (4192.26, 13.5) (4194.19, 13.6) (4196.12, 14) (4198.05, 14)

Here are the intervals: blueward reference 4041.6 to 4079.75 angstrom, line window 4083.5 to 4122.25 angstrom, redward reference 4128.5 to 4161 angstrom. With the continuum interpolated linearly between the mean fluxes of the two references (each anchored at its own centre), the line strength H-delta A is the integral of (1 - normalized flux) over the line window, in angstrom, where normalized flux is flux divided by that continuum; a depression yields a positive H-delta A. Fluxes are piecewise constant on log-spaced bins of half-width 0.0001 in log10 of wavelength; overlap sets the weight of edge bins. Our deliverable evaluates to 2.44 angstrom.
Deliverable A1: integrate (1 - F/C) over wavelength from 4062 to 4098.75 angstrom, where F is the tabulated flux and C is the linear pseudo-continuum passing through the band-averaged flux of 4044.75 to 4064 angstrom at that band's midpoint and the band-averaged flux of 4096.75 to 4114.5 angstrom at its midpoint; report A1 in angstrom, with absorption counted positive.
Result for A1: -2.30 angstrom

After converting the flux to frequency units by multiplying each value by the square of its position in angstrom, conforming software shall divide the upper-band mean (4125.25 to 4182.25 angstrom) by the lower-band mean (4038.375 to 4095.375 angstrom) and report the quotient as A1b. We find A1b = 1.06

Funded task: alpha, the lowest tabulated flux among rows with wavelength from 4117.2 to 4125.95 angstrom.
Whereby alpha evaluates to 13.2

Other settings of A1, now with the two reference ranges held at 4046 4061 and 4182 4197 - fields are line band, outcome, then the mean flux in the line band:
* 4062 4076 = 0.3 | 13.5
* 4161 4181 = -0.5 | 13.9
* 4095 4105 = 2.1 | 10.8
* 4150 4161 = -0.2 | 13.9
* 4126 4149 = -0.2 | 13.8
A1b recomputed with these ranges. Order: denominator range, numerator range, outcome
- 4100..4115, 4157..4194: 1.19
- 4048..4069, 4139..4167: 1.07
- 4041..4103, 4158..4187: 1.10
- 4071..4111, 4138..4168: 1.12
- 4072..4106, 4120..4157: 1.11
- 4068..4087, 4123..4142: 1.04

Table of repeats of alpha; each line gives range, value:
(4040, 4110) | 8.18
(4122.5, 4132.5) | 13.6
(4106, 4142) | 12.8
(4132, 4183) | 13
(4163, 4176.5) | 13.5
